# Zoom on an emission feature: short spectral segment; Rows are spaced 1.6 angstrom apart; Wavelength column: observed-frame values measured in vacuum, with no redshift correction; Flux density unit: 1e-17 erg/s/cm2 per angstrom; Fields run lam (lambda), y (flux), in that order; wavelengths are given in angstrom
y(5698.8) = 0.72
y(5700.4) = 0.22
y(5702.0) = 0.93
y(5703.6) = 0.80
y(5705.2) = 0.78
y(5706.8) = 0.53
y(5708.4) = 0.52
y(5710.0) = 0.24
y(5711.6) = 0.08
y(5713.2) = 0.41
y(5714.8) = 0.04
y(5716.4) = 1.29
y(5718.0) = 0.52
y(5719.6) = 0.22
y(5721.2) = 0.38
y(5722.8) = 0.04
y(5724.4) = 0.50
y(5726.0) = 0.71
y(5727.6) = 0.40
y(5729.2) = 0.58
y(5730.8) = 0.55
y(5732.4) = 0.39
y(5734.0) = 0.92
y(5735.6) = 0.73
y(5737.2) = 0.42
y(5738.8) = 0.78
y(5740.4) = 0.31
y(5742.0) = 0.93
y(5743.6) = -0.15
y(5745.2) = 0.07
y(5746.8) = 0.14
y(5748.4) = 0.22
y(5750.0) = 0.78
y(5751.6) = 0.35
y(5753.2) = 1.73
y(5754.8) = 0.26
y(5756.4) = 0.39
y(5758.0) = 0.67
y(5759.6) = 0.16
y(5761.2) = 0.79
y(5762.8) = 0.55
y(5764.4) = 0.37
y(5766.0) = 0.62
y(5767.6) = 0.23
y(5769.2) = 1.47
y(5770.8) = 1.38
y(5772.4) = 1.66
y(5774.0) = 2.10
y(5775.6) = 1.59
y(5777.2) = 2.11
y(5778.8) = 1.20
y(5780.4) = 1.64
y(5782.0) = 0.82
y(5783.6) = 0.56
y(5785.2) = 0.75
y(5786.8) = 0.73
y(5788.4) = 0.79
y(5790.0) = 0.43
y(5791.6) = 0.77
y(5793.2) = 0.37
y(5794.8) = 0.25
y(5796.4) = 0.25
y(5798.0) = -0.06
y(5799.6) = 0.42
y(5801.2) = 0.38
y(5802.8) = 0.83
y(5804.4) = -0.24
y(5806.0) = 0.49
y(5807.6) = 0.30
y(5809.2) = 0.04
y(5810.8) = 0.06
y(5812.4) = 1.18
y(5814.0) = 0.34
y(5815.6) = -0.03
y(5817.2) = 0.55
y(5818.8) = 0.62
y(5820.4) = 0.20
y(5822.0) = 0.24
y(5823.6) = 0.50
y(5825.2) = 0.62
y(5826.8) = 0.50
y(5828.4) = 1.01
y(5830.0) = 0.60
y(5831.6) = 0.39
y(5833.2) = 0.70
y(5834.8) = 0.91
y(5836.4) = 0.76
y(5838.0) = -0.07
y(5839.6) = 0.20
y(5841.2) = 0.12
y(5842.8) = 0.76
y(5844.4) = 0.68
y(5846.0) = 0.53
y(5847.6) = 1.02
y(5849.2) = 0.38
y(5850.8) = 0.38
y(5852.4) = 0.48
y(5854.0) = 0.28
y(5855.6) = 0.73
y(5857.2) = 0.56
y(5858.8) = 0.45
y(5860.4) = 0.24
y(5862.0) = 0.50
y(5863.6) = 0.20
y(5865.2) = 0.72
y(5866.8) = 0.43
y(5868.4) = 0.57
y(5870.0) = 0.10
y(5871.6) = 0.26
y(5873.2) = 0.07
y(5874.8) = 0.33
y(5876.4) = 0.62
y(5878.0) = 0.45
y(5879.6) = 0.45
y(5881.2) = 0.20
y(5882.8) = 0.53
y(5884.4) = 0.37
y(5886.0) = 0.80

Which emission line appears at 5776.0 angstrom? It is [O II]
